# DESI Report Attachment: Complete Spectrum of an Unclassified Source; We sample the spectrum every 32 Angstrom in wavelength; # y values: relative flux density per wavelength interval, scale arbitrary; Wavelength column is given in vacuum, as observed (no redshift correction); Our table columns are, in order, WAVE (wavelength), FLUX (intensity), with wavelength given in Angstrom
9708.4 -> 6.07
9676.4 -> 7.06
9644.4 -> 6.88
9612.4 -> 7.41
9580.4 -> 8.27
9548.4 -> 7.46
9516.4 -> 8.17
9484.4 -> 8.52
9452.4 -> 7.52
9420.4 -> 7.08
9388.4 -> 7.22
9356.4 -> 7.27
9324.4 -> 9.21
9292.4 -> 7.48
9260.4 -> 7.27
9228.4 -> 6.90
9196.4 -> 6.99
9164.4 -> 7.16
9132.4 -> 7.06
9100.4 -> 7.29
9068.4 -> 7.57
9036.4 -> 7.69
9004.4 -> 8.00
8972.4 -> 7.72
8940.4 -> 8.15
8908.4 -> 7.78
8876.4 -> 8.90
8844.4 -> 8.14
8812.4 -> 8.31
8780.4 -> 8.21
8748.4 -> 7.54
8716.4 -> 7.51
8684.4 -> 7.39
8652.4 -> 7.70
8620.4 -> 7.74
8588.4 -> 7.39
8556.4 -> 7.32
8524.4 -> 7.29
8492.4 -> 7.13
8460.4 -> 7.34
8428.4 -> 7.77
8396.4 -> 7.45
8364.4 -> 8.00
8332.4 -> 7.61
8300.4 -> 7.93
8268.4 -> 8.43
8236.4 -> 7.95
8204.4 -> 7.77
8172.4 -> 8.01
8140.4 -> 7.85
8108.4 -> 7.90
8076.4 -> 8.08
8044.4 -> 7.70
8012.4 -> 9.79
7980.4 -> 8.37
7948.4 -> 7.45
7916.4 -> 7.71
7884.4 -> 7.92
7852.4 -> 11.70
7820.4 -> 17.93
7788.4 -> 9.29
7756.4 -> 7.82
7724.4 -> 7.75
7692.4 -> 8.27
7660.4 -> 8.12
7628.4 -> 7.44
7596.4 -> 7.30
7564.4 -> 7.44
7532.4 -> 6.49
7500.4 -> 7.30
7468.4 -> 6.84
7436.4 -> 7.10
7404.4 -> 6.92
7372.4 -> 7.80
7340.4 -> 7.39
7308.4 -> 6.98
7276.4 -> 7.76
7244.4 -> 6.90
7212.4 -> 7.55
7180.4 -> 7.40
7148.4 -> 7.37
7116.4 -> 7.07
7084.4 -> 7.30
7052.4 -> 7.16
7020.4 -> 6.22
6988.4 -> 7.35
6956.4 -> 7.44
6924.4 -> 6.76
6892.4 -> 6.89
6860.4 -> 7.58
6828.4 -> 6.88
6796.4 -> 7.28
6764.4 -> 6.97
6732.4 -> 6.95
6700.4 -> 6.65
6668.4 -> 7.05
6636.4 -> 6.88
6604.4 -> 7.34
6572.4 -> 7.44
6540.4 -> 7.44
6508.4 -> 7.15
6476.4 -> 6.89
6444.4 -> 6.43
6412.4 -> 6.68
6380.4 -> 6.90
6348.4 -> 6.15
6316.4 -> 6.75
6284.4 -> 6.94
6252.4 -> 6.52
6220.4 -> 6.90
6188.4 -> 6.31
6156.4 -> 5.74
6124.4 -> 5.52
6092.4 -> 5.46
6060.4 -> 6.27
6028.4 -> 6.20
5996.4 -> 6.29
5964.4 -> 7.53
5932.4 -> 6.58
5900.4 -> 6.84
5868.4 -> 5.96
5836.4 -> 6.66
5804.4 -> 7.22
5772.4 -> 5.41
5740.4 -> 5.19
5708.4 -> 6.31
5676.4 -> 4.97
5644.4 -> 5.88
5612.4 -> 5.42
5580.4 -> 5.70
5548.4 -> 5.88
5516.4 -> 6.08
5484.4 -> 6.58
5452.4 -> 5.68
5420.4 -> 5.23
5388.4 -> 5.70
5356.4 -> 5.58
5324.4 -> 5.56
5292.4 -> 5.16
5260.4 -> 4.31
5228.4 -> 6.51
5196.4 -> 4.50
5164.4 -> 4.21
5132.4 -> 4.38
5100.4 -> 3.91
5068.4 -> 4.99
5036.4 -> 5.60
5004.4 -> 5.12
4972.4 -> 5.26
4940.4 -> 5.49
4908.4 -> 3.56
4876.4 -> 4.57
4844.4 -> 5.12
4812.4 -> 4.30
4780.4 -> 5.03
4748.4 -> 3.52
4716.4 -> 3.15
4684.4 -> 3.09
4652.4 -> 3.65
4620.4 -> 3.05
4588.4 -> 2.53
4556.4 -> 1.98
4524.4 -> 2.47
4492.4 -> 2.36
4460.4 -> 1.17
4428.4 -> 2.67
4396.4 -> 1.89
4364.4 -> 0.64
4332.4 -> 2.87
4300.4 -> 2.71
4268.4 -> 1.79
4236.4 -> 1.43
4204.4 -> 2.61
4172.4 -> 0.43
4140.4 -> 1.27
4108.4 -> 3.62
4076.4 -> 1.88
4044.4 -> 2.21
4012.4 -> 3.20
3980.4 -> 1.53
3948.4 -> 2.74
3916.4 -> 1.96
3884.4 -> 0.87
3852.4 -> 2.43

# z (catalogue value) 0.19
